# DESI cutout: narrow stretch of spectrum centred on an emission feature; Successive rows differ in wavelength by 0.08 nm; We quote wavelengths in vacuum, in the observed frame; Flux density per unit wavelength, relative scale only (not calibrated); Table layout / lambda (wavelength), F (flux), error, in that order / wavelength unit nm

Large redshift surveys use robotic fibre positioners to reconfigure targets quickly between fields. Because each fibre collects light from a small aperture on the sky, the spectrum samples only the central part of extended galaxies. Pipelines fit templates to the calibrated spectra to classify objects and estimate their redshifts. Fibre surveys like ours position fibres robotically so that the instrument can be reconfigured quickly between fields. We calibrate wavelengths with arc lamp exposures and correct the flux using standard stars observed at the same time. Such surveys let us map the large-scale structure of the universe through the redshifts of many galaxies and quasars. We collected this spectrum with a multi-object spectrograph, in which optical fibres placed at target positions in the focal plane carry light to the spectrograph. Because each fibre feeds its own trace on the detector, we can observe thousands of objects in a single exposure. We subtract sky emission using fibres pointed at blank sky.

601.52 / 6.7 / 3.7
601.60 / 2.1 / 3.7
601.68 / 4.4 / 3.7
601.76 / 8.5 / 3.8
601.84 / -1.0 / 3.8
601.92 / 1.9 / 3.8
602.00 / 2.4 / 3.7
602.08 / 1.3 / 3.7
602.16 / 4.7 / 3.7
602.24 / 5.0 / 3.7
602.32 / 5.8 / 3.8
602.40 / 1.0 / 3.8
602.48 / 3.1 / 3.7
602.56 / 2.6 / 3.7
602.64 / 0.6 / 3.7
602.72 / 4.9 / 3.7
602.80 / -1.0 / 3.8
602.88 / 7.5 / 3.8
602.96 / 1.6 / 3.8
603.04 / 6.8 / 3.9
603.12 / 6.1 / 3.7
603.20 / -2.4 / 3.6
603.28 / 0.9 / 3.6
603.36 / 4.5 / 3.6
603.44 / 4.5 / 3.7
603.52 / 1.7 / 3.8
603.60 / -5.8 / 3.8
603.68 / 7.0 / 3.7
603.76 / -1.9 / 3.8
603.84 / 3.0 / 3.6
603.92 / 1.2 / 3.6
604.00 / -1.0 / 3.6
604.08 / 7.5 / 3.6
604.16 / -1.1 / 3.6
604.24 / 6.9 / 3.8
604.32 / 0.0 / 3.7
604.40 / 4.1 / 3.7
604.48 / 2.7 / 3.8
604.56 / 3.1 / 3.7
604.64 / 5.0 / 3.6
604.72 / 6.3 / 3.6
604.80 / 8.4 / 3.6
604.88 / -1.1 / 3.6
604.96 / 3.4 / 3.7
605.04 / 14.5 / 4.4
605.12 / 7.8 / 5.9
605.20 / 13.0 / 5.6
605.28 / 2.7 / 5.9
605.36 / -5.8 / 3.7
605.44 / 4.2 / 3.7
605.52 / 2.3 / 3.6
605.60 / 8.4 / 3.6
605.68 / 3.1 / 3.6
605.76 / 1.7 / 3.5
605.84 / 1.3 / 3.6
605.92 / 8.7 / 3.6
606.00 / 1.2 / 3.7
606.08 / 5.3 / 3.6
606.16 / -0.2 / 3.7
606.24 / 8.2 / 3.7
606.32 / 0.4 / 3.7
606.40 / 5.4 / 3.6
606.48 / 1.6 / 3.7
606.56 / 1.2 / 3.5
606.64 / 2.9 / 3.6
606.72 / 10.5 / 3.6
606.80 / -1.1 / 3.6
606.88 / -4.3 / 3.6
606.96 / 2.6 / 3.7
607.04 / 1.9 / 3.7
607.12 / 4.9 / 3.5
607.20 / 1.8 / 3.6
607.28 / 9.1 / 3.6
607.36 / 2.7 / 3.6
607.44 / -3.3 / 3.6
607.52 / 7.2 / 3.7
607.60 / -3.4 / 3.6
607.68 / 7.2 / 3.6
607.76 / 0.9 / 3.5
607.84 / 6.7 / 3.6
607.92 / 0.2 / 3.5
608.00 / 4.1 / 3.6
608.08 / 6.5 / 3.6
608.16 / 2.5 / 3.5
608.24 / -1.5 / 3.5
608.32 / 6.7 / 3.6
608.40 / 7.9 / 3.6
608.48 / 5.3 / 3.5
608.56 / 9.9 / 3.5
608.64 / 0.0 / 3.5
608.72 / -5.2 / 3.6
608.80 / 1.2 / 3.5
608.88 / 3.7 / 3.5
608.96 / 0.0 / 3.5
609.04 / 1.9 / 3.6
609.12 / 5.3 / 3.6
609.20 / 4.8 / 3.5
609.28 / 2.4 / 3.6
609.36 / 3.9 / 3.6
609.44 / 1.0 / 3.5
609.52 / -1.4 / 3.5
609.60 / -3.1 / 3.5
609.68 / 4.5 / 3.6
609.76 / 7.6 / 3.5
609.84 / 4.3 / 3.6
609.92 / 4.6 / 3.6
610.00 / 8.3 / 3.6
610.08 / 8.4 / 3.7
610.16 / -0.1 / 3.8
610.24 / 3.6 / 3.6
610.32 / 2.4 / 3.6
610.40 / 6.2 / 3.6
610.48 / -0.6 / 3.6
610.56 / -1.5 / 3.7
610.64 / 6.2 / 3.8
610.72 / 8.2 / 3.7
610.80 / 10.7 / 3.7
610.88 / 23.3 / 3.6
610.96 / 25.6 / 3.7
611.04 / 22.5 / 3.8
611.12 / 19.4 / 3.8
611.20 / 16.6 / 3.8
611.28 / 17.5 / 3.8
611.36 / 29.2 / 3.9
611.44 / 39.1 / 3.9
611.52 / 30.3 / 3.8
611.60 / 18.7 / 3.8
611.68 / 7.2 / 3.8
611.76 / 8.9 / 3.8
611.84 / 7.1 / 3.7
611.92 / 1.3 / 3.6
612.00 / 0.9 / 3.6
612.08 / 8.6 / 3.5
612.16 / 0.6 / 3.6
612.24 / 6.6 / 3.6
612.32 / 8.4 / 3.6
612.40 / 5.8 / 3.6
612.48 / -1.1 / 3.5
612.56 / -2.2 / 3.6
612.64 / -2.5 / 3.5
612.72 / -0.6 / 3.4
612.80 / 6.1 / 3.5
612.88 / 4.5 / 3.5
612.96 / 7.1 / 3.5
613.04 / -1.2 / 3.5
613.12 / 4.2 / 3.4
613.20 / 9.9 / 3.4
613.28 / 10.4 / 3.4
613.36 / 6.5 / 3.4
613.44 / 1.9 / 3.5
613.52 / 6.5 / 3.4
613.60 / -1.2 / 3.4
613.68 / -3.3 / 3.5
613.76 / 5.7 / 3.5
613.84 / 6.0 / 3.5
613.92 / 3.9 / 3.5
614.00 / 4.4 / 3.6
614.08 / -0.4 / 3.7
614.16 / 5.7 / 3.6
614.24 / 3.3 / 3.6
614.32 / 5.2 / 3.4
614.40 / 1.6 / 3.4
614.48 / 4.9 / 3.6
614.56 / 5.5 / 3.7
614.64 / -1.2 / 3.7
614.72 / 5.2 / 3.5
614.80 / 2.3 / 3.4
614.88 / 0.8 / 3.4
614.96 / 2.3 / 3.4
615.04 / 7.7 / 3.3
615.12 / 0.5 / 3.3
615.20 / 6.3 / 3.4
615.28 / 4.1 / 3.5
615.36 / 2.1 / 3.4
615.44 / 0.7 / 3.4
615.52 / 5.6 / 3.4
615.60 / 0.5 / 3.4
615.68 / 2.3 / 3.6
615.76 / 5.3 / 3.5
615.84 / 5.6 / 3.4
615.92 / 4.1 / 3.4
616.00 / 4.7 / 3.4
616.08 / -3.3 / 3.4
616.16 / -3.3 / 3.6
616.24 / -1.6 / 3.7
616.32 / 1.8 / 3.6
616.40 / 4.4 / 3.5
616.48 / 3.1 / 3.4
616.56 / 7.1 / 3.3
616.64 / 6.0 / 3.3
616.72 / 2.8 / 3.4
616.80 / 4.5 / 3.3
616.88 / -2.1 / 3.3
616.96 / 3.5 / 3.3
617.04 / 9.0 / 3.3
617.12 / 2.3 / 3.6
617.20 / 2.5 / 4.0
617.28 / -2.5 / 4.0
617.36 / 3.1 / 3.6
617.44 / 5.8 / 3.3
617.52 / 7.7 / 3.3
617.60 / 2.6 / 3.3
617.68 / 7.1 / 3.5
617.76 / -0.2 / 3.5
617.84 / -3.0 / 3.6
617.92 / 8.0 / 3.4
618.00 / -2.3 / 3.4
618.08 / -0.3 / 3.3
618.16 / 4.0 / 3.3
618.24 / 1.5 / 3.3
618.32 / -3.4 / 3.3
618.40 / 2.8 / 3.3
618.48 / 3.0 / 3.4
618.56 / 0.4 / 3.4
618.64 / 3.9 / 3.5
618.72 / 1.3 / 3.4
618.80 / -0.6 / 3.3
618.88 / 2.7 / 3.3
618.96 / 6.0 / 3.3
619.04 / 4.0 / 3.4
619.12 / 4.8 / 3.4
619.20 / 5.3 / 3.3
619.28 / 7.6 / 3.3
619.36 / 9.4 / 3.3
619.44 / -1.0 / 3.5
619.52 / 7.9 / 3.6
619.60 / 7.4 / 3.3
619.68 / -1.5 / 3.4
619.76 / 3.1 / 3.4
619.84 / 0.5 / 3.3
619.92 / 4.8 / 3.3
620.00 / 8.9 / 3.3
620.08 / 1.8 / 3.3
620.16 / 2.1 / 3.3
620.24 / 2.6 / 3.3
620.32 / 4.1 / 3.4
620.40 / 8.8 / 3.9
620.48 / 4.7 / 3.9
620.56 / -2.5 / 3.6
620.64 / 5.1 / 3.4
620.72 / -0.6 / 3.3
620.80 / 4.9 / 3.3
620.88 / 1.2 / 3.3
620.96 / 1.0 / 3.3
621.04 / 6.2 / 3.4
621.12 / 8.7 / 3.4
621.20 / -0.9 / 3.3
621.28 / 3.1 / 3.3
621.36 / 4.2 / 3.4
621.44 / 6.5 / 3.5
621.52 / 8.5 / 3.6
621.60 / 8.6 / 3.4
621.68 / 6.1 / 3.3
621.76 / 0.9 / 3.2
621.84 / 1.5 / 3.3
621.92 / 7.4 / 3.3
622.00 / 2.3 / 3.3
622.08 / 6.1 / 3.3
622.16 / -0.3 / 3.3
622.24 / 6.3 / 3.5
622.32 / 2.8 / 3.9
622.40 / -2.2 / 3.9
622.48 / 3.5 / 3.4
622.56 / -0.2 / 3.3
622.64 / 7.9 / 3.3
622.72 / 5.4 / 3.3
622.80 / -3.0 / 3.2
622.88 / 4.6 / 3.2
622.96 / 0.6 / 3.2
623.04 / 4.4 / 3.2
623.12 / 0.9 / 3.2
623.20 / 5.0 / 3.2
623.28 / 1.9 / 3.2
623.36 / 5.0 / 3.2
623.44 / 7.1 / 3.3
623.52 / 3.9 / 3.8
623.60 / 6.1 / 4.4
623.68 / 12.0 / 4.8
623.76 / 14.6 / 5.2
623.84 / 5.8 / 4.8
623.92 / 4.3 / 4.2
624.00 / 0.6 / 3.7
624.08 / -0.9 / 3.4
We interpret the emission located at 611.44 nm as [O II] 3727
